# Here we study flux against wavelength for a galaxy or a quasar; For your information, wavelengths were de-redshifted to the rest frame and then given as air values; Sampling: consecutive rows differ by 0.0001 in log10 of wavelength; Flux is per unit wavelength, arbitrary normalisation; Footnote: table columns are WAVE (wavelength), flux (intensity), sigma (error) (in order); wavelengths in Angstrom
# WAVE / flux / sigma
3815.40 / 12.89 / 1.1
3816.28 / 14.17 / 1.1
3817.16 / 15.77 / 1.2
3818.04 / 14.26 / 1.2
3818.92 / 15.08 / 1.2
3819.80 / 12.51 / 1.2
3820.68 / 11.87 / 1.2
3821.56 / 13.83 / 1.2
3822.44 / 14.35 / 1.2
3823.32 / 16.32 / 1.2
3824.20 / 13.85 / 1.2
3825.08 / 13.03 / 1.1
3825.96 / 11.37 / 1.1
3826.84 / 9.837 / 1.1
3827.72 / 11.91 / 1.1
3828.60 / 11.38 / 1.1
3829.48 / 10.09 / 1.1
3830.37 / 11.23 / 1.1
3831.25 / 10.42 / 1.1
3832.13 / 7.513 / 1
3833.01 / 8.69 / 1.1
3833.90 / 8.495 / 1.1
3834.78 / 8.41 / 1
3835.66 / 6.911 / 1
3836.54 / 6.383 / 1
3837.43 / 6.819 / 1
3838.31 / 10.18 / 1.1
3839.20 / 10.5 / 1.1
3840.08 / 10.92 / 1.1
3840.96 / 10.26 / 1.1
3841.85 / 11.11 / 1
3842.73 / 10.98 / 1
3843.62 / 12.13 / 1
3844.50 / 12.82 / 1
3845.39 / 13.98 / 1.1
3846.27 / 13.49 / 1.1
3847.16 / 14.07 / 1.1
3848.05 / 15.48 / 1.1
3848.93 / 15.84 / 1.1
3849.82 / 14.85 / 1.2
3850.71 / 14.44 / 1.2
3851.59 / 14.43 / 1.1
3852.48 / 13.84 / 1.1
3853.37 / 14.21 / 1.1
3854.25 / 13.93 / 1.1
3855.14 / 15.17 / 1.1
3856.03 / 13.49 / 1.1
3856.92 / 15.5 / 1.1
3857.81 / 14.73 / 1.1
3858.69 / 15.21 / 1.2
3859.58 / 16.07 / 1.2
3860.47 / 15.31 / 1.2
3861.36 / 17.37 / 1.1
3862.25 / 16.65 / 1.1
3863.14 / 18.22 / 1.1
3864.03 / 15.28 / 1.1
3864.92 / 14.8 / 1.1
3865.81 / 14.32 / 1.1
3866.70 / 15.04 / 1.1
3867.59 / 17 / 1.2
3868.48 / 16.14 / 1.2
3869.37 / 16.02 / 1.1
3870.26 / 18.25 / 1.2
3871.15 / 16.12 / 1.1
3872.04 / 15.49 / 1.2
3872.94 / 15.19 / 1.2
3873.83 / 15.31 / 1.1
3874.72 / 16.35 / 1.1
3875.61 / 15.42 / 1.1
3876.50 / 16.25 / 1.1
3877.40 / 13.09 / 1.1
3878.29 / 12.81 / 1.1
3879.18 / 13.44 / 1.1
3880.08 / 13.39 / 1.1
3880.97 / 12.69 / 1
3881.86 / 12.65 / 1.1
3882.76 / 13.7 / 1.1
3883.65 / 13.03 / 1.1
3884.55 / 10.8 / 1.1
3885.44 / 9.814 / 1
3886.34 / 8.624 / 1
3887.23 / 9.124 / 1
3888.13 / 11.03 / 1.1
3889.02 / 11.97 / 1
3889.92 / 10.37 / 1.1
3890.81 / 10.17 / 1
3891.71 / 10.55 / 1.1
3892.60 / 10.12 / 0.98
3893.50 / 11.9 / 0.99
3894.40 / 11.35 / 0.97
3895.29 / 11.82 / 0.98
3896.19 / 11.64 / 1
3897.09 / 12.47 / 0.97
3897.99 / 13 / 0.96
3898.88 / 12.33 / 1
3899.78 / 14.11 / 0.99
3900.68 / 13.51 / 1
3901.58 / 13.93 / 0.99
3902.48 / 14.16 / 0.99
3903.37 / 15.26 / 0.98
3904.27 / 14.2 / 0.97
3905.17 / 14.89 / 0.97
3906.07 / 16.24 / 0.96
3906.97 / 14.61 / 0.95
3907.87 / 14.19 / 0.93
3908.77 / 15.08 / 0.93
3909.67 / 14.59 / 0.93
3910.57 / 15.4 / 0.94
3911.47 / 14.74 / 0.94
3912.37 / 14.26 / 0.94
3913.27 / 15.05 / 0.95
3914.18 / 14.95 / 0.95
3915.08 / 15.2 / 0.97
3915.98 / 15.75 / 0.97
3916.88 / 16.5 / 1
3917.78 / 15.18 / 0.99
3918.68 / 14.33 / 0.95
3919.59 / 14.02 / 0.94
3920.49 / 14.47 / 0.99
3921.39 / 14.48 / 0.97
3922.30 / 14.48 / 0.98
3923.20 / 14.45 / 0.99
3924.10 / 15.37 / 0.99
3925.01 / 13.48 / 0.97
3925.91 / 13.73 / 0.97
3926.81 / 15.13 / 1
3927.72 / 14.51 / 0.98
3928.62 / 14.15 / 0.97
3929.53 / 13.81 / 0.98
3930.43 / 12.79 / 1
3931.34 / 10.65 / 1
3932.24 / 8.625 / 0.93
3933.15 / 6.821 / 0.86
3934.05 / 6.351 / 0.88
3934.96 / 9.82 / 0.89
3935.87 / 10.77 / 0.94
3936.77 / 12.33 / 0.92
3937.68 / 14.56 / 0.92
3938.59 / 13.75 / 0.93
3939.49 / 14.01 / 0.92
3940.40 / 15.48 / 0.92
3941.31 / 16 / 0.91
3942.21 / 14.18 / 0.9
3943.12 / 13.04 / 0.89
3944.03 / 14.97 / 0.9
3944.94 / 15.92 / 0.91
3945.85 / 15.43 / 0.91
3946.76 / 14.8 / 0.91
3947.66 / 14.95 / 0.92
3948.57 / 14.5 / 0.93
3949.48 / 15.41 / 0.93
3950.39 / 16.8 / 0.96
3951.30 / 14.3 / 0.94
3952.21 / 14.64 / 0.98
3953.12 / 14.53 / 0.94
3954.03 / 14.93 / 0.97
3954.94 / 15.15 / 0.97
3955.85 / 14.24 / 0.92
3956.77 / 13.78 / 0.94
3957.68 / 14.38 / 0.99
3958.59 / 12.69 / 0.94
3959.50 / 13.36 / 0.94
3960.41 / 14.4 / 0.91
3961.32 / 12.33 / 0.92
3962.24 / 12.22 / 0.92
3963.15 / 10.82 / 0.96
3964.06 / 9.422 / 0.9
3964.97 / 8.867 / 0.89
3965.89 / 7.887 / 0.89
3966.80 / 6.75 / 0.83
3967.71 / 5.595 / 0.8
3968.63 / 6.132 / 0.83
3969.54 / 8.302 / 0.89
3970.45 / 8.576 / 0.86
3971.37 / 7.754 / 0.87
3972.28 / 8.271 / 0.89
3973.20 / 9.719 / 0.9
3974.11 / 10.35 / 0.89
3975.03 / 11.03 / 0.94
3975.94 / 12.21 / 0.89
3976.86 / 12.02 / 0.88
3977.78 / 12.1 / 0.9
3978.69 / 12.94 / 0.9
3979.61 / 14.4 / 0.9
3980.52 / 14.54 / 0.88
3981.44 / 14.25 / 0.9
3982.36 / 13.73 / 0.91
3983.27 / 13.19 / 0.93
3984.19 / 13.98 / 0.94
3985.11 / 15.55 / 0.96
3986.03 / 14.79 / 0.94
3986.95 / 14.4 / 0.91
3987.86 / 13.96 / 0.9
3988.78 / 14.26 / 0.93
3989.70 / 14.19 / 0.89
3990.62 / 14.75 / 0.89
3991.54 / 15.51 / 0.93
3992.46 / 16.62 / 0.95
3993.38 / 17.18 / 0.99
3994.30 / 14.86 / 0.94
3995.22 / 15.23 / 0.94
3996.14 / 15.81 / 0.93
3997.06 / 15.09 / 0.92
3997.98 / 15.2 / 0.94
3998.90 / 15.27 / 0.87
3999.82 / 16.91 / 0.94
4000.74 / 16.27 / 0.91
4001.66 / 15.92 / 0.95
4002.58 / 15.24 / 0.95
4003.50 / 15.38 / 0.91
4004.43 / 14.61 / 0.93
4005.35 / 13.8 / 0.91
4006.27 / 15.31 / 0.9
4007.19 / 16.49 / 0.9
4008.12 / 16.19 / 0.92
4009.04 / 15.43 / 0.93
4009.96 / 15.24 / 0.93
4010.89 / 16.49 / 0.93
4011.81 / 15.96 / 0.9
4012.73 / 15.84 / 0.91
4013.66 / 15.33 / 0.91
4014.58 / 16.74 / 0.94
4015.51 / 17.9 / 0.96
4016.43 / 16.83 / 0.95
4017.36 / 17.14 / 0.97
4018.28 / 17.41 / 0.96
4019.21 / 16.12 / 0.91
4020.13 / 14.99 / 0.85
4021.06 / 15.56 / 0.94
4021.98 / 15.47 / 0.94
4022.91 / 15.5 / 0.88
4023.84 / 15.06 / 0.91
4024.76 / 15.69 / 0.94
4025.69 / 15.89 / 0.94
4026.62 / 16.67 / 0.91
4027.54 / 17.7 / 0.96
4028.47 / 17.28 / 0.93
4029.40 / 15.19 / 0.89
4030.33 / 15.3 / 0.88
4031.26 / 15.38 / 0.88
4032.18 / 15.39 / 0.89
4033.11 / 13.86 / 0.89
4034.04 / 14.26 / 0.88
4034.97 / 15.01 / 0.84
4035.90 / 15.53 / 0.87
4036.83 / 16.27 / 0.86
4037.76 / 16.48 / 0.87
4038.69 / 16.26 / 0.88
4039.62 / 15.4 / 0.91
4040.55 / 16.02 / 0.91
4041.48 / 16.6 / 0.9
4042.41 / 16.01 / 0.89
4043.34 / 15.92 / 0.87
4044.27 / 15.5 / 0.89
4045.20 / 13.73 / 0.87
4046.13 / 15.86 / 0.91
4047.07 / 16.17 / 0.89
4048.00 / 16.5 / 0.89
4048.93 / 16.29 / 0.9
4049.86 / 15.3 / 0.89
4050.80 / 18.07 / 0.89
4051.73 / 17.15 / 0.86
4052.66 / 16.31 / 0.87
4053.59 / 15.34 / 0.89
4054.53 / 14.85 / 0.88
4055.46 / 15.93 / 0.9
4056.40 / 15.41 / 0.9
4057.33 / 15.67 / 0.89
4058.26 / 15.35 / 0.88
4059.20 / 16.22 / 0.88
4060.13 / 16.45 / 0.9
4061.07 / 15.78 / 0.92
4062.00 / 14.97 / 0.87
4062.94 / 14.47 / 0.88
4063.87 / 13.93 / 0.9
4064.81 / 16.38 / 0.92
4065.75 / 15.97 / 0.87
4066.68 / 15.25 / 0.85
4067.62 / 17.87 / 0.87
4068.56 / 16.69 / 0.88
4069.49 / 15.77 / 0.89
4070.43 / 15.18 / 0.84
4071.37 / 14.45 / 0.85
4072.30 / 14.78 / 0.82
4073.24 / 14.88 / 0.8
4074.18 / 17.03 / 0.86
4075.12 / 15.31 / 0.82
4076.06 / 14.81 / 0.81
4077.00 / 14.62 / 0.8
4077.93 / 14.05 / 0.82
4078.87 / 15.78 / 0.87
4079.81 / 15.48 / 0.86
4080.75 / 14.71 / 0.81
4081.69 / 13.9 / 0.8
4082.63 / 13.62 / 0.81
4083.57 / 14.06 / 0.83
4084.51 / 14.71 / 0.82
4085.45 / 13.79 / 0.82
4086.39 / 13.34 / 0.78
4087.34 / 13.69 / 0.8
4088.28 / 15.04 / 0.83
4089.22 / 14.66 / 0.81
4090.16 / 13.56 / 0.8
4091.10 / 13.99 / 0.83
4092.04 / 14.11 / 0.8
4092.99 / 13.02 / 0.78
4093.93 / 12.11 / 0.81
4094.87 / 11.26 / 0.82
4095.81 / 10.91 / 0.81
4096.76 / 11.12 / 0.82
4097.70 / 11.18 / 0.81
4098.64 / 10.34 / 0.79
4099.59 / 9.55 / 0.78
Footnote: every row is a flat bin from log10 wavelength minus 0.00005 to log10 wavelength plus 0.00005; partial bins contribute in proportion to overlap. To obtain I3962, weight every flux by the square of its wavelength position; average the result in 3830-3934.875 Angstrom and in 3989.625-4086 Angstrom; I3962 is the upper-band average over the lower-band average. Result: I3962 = 1.3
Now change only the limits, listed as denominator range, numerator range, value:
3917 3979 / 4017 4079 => 1.32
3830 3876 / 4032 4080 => 1.28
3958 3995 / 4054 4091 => 1.30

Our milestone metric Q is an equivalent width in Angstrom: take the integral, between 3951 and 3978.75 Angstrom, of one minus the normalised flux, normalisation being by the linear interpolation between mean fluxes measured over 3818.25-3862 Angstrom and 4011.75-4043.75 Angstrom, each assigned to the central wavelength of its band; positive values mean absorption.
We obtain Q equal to 6.6 Angstrom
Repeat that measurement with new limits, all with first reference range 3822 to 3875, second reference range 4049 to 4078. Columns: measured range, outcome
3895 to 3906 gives 0.24 Angstrom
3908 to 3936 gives 1.07 Angstrom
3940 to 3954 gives -0.60 Angstrom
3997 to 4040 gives -1.82 Angstrom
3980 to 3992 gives 0.33 Angstrom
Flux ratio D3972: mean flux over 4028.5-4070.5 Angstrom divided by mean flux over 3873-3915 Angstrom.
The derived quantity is 1.19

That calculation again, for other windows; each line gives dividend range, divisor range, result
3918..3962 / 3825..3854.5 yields 1.20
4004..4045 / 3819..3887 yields 1.20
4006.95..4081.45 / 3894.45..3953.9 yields 1.13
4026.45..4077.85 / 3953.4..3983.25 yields 1.38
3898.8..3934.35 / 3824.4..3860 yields 1.16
